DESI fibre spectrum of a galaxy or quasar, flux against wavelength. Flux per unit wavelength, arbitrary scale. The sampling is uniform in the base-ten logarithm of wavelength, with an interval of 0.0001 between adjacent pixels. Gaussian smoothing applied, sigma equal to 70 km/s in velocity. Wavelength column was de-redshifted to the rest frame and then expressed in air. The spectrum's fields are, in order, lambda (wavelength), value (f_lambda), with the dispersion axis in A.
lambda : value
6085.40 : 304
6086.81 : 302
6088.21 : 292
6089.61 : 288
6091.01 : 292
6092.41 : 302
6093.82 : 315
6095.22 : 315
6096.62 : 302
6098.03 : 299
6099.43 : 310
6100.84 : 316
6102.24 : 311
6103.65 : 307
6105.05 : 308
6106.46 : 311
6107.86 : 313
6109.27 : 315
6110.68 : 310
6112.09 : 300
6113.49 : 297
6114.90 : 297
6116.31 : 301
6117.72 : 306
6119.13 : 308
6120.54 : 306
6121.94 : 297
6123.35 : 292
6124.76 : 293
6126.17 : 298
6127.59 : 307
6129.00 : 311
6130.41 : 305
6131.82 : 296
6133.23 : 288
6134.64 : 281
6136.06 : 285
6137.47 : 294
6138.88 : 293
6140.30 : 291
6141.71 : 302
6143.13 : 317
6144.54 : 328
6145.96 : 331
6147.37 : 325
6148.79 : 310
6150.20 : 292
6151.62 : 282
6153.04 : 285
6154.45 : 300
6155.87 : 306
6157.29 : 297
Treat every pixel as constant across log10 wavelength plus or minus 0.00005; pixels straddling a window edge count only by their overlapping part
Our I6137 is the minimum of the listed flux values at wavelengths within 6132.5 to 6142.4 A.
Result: 281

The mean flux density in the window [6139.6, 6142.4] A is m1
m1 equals 297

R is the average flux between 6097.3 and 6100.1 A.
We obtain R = 304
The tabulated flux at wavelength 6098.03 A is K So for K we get 299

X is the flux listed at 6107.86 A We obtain 313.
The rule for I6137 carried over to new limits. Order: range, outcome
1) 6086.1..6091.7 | 288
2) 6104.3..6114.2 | 297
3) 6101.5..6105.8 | 307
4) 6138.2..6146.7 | 291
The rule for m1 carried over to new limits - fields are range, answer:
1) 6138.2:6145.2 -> 306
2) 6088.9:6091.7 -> 290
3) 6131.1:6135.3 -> 289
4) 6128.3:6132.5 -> 304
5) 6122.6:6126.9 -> 294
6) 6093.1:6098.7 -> 307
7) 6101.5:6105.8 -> 309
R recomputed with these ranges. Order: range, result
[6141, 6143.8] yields 309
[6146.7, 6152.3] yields 302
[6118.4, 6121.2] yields 307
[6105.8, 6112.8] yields 310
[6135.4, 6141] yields 291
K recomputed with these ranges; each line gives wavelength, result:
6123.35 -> 292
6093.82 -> 315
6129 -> 311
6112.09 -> 300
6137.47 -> 294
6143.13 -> 317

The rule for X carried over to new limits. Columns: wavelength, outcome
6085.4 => 304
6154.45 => 300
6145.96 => 331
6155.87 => 306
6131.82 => 296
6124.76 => 293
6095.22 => 315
